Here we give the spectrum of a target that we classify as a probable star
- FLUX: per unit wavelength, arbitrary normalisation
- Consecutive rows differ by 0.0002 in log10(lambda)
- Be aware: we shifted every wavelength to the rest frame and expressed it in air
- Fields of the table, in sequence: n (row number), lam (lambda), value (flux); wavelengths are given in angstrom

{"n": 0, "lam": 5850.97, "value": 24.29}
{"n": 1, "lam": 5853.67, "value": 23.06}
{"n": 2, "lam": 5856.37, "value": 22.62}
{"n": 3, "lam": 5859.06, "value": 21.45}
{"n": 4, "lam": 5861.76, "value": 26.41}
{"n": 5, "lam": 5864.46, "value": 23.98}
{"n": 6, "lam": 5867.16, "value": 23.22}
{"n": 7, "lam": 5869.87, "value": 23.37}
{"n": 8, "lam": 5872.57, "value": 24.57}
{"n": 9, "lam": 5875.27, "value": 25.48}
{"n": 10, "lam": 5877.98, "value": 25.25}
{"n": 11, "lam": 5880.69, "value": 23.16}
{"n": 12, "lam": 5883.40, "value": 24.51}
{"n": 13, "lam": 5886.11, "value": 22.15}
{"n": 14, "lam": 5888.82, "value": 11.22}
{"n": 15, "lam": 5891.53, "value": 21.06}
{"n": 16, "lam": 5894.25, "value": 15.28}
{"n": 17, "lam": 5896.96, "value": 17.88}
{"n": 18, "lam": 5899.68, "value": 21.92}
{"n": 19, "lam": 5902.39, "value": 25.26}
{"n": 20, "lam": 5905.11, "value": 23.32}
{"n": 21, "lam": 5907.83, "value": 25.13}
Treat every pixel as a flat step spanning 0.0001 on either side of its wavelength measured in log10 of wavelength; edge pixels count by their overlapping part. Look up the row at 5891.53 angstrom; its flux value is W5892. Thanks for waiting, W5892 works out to 21.06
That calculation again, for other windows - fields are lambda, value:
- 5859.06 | 21.45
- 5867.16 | 23.22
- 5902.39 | 25.26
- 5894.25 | 15.28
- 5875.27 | 25.48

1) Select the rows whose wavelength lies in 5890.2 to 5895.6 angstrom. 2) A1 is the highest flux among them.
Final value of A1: 21.06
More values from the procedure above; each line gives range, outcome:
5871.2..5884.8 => 25.48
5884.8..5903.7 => 25.26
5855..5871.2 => 26.41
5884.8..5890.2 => 22.15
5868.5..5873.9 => 24.57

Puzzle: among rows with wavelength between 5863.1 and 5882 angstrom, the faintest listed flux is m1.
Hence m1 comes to 23.16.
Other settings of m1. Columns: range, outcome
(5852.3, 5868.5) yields 21.45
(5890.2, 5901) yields 15.28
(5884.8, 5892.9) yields 11.22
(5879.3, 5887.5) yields 22.15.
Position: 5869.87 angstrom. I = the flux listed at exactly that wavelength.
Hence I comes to 23.37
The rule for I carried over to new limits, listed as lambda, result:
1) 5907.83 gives 25.13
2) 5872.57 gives 24.57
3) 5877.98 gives 25.25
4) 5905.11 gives 23.32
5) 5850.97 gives 24.29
